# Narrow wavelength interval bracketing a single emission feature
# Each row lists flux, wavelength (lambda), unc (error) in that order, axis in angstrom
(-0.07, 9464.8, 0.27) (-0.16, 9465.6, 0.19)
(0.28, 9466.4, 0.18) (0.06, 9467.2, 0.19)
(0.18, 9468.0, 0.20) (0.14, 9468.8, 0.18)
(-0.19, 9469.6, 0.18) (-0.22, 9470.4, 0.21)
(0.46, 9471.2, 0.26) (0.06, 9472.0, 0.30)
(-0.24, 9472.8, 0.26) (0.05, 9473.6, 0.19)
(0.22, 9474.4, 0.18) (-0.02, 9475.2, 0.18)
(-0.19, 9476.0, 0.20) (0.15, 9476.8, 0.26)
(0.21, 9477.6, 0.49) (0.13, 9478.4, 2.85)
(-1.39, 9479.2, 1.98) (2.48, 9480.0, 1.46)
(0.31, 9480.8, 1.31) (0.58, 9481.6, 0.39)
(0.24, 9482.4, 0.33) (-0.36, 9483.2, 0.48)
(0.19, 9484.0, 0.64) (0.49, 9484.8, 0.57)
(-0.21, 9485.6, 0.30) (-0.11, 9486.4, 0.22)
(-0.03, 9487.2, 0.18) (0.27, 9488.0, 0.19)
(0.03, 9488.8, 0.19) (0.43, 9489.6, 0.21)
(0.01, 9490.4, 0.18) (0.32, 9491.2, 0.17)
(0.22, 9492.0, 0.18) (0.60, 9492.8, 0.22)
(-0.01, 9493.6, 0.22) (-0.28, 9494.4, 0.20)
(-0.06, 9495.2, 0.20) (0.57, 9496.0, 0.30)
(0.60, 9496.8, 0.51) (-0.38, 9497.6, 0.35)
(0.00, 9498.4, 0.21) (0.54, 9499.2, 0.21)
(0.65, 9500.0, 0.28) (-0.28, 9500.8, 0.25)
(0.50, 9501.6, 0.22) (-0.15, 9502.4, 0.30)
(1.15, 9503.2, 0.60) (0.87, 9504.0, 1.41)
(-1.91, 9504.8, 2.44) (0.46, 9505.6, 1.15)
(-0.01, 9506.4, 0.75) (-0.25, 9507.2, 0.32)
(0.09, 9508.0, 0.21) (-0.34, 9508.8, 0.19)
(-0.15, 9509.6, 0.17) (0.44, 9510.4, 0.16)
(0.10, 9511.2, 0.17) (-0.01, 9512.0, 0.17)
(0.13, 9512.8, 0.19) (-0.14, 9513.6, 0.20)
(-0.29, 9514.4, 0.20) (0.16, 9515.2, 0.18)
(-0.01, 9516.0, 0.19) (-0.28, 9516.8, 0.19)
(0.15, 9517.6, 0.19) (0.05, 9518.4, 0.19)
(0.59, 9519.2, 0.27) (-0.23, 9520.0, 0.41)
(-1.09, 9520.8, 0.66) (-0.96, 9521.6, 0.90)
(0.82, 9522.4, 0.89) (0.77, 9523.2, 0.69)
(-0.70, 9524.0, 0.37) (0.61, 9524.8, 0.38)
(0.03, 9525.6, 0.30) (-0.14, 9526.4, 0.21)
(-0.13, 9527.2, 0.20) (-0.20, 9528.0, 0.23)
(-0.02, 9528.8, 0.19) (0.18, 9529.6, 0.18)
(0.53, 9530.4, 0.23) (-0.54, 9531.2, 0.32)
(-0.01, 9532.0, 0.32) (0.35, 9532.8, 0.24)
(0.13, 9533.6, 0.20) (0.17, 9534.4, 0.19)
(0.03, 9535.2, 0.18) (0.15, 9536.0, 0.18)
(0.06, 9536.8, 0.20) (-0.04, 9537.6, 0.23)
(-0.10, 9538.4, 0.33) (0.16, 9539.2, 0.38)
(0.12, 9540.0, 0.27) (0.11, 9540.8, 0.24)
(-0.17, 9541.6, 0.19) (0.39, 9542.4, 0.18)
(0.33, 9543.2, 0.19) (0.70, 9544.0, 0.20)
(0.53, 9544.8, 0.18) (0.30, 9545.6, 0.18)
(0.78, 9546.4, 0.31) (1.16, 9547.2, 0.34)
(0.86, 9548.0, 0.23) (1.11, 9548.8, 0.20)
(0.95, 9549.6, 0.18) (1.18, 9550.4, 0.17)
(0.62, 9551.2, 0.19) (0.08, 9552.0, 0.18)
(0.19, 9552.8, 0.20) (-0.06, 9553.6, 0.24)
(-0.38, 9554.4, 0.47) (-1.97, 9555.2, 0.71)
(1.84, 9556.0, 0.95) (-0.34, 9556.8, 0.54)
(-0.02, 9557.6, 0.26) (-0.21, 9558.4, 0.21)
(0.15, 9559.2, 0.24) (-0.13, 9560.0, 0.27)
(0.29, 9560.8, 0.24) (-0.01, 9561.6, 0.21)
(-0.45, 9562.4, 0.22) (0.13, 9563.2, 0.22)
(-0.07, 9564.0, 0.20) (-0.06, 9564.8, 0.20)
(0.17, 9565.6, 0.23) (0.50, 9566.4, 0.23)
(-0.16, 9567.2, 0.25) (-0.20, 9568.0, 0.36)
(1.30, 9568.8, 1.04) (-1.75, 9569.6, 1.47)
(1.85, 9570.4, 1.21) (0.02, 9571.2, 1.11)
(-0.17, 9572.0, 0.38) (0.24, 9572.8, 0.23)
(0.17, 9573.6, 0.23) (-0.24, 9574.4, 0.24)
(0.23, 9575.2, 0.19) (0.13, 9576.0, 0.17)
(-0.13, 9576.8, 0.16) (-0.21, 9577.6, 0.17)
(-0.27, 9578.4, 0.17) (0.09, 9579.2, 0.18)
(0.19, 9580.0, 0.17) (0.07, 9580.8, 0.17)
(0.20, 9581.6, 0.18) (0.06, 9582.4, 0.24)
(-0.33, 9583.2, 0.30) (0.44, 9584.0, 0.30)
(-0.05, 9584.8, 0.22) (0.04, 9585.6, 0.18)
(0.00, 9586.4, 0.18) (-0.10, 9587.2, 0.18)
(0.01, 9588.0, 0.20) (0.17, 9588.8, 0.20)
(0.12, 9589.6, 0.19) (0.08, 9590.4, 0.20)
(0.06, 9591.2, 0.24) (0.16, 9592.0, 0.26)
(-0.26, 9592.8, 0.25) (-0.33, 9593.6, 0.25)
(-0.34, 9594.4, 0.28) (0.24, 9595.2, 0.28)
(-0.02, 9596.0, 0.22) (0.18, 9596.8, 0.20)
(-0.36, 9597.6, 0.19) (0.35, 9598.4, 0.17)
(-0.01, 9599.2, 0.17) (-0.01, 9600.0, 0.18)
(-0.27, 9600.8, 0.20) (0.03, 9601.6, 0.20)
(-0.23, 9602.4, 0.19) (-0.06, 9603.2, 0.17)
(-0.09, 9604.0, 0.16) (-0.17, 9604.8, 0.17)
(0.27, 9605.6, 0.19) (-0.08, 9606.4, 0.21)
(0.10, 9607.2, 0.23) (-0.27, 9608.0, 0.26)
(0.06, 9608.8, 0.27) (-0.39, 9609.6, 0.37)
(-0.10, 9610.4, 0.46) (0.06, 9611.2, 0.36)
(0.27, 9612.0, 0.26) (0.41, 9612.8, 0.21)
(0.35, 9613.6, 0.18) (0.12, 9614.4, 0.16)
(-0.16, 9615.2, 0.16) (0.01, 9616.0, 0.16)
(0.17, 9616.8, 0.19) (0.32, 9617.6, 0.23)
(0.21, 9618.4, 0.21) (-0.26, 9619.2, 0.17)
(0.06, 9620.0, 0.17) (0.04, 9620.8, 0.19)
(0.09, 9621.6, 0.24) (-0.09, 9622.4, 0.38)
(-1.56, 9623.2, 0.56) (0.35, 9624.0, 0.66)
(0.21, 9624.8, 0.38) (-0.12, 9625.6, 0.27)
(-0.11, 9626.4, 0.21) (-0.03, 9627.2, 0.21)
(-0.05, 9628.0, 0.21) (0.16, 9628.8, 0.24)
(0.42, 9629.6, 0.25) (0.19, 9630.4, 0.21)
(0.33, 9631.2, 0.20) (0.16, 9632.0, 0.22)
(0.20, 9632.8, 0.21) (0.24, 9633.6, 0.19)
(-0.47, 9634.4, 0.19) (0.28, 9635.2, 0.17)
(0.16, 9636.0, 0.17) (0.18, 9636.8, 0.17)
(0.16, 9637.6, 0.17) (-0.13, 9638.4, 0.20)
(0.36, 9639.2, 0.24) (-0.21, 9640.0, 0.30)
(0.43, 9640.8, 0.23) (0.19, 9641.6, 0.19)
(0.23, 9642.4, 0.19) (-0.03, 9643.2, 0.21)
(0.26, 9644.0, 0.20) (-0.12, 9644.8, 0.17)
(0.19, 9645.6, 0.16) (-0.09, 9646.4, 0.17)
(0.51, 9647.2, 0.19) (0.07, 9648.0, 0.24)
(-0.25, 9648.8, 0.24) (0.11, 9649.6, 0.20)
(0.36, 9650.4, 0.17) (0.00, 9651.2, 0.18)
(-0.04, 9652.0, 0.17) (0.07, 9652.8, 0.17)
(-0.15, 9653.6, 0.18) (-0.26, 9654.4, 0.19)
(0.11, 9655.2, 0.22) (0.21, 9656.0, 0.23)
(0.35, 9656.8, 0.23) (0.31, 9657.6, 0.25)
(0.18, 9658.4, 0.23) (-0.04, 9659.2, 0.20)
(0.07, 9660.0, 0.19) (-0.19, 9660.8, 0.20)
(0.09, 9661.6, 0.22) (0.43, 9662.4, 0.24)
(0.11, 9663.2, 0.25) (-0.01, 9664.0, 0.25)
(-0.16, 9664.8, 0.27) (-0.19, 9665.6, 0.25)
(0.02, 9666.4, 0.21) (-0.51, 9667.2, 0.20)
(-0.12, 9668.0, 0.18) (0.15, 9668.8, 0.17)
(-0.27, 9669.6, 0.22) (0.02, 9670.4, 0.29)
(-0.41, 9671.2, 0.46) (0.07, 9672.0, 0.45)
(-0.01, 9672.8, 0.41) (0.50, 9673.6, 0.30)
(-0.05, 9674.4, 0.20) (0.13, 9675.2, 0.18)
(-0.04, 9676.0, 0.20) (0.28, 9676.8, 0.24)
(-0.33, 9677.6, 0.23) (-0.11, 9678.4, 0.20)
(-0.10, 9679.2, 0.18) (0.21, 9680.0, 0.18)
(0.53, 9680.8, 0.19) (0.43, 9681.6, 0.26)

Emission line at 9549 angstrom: H-beta 4861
